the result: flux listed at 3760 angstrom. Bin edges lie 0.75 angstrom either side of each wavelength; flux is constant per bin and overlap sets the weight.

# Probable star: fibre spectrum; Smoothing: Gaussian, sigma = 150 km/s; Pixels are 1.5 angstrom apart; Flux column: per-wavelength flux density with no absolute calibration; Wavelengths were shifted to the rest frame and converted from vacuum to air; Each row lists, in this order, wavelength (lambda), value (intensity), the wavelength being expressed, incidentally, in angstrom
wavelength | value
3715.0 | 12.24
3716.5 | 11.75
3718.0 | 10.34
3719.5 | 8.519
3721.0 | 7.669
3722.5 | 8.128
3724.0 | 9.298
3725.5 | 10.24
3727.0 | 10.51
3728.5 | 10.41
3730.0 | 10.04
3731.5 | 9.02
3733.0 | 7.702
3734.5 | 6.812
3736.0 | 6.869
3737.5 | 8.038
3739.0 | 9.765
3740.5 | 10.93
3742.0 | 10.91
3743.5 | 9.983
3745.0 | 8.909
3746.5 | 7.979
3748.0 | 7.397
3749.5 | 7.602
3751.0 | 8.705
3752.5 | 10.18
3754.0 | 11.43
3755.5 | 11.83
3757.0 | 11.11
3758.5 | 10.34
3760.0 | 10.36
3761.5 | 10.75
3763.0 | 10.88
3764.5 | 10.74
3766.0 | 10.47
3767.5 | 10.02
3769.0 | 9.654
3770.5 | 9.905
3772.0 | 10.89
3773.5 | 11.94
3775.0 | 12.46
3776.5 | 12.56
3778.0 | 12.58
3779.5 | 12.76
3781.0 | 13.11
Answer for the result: 10.36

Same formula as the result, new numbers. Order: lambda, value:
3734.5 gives 6.812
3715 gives 12.24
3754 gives 11.43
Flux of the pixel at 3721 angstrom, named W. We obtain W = 7.669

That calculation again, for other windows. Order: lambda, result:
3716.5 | 11.75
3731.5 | 9.02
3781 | 13.11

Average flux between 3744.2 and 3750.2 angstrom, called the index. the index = 7.99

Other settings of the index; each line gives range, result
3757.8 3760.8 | 10.4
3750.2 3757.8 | 10.6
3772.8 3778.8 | 12.4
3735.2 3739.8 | 8.24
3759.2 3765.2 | 10.7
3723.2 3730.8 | 10.1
